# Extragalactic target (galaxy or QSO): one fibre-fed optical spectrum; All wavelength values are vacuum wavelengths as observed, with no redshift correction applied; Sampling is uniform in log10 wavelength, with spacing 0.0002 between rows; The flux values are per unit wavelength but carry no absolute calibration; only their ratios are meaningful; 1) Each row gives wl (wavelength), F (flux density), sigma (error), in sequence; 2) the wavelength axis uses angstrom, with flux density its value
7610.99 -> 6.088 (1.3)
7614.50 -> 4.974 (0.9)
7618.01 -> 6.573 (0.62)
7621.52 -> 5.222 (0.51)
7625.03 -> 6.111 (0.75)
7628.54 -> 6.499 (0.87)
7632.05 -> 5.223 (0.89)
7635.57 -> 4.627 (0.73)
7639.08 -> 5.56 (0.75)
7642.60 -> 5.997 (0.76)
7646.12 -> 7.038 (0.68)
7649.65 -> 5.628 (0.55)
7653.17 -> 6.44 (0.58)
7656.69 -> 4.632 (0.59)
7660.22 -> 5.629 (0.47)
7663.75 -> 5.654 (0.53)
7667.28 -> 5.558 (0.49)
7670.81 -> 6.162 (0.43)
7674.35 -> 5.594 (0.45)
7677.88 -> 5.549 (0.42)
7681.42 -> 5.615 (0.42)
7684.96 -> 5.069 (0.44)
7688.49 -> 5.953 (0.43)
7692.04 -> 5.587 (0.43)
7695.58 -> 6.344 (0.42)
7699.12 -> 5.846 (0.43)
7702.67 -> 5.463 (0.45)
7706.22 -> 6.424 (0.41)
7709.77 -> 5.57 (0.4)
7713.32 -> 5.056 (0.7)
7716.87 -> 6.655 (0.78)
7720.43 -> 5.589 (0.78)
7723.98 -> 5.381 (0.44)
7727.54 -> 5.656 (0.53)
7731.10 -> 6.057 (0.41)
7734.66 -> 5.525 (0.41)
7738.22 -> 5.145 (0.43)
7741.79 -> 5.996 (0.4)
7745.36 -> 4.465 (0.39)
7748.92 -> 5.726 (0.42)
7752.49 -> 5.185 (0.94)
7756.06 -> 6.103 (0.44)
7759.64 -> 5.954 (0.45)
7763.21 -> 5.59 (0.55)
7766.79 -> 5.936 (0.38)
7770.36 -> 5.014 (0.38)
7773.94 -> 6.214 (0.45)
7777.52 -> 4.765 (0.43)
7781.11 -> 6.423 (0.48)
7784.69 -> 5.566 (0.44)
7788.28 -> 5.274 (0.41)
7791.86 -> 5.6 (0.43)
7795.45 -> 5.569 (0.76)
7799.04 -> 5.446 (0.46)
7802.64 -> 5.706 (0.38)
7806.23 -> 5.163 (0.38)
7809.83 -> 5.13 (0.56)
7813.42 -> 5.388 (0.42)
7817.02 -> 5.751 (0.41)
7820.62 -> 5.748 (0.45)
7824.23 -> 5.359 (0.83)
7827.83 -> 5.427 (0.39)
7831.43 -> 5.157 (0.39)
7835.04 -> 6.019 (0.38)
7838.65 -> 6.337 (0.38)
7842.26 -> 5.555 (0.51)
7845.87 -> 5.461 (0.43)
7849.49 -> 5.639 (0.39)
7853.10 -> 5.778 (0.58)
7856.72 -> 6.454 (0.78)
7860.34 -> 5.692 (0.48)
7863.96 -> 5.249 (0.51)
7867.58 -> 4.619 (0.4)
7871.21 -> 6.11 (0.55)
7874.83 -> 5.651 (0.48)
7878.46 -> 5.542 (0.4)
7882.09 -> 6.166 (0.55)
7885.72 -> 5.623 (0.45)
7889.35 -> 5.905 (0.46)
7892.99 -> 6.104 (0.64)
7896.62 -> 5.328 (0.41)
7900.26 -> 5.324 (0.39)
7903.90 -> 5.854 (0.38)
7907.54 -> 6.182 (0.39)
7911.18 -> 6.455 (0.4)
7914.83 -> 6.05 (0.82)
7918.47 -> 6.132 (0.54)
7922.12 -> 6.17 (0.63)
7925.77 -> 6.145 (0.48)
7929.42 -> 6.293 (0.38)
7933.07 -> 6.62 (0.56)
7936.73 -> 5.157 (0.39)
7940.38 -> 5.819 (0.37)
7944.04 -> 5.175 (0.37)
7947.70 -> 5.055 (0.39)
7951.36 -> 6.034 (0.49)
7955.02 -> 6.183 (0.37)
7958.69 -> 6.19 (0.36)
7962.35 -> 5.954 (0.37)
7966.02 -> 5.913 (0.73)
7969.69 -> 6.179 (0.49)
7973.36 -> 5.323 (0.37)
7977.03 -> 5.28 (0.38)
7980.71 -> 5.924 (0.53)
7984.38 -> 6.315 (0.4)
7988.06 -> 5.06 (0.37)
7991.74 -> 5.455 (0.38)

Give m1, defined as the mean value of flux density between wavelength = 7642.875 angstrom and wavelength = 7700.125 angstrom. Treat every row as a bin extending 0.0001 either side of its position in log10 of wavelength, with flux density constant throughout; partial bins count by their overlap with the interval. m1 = 5.77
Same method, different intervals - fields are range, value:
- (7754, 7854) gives 5.61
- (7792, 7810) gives 5.44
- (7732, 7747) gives 5.33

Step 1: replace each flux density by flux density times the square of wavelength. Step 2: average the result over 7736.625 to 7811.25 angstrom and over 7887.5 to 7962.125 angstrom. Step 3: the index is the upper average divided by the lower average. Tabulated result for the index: 1.11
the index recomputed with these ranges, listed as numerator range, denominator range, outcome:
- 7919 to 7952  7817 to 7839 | 1.06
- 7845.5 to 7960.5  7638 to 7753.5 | 1.08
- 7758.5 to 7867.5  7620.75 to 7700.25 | 1.02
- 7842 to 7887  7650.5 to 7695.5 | 1.05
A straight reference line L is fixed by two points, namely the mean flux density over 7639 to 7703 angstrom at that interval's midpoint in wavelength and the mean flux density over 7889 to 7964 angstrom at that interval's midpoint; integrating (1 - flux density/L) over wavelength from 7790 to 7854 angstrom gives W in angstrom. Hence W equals 3.1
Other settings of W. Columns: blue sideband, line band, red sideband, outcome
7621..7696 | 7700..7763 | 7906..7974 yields 1.4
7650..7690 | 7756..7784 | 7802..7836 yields -1.0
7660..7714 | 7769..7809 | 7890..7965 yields 1.9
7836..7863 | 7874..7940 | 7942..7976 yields -1.5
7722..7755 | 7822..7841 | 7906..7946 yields 0.3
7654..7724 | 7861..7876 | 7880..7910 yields 1.0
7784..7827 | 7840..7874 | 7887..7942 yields 0.5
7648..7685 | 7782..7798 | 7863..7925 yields 0.5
